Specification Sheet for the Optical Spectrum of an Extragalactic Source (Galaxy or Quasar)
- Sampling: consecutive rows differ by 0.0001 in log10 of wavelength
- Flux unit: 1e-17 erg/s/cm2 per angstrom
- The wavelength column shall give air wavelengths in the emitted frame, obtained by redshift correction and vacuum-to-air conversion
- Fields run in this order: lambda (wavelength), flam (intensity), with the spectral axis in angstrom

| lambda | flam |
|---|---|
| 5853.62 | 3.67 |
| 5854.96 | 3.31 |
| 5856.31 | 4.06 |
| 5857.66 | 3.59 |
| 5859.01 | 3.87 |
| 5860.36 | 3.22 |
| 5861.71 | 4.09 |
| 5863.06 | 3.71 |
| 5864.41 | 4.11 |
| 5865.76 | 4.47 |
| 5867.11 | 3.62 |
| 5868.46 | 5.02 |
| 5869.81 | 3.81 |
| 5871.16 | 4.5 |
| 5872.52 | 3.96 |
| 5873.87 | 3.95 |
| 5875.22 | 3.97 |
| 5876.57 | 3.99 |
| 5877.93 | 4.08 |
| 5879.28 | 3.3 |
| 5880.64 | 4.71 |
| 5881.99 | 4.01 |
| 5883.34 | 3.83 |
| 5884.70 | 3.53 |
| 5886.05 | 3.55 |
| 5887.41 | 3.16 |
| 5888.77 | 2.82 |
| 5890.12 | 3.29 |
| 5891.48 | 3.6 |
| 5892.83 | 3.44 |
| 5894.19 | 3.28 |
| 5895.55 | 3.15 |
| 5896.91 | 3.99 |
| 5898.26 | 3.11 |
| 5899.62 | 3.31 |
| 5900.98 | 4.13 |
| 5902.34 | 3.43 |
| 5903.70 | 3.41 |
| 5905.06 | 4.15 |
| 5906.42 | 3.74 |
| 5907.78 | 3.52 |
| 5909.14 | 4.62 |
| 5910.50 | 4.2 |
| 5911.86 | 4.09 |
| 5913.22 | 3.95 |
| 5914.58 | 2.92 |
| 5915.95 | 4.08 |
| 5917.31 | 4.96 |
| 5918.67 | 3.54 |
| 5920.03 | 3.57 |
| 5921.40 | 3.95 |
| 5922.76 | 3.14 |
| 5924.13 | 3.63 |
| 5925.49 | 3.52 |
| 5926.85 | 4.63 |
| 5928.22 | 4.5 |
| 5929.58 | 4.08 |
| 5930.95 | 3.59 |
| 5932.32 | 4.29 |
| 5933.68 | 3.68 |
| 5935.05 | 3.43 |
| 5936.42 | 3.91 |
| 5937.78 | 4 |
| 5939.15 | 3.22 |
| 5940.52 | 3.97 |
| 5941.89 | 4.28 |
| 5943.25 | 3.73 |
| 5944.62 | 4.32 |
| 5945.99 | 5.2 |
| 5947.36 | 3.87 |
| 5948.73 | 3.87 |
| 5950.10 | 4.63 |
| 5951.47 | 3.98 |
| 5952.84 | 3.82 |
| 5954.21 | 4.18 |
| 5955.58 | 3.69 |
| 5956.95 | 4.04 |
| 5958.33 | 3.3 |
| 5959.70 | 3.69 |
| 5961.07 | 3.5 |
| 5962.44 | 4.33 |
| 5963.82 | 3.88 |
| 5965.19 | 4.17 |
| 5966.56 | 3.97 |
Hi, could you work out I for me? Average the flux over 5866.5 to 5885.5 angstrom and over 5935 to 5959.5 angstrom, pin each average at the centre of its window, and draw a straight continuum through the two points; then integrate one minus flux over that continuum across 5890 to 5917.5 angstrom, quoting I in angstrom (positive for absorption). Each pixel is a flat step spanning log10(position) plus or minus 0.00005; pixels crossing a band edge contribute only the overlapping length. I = 1.9 angstrom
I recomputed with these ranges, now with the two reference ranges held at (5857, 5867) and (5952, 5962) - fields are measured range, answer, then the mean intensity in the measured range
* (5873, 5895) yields 1.0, 3.66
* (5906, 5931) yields -0.8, 3.92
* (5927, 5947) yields -1.3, 4.03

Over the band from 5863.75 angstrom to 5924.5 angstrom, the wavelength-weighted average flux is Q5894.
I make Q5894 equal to 3.79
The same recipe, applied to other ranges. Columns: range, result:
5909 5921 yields 3.96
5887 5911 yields 3.58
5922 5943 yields 3.86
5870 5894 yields 3.74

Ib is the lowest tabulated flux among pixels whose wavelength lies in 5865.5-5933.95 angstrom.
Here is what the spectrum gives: 2.82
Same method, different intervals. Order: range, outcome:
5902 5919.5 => 2.92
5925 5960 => 3.22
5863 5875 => 3.62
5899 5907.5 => 3.31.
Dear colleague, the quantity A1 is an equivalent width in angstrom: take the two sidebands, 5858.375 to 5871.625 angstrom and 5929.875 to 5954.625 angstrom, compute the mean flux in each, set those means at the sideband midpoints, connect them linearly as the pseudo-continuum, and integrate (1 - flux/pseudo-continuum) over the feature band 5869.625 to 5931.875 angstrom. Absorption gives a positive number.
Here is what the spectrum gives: 3.7 angstrom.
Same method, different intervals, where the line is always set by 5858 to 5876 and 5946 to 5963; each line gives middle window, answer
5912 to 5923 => 0.5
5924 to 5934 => -0.1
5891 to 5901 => 1.3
